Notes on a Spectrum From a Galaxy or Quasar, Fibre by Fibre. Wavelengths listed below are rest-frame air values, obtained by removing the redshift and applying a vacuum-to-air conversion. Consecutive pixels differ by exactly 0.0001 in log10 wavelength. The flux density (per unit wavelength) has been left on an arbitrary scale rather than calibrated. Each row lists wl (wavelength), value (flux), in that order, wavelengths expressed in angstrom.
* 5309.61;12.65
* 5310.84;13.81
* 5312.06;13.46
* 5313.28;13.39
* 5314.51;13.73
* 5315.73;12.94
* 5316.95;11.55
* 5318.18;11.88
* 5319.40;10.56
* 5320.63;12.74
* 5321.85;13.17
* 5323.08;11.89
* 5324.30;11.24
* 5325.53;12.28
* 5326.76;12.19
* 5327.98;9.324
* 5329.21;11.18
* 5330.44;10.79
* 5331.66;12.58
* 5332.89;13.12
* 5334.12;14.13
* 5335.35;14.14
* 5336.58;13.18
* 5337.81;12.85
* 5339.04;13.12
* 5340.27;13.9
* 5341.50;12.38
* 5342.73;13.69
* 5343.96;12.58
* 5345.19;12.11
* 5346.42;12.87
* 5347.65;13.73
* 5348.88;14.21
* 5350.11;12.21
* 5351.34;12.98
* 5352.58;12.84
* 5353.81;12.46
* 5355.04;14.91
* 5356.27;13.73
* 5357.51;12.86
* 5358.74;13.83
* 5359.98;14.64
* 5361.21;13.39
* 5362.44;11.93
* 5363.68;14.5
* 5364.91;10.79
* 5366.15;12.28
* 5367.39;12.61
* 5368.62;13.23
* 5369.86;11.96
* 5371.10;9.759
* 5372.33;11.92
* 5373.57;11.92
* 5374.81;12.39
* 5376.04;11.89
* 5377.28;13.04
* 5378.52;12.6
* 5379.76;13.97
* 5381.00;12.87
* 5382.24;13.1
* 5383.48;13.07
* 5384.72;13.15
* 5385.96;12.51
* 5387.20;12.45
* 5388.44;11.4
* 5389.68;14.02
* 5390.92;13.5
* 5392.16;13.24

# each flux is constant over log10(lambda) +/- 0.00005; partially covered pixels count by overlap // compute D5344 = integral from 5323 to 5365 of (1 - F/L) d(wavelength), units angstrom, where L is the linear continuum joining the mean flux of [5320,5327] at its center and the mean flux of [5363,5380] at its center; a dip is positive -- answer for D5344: -2.0 angstrom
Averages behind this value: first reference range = 12.2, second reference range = 12.3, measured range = 12.9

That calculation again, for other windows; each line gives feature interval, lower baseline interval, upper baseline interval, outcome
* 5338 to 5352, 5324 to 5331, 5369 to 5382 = -1.8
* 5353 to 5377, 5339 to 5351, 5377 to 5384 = 0.7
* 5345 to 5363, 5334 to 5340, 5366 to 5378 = -0.7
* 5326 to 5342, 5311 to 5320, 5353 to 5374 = 0.2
